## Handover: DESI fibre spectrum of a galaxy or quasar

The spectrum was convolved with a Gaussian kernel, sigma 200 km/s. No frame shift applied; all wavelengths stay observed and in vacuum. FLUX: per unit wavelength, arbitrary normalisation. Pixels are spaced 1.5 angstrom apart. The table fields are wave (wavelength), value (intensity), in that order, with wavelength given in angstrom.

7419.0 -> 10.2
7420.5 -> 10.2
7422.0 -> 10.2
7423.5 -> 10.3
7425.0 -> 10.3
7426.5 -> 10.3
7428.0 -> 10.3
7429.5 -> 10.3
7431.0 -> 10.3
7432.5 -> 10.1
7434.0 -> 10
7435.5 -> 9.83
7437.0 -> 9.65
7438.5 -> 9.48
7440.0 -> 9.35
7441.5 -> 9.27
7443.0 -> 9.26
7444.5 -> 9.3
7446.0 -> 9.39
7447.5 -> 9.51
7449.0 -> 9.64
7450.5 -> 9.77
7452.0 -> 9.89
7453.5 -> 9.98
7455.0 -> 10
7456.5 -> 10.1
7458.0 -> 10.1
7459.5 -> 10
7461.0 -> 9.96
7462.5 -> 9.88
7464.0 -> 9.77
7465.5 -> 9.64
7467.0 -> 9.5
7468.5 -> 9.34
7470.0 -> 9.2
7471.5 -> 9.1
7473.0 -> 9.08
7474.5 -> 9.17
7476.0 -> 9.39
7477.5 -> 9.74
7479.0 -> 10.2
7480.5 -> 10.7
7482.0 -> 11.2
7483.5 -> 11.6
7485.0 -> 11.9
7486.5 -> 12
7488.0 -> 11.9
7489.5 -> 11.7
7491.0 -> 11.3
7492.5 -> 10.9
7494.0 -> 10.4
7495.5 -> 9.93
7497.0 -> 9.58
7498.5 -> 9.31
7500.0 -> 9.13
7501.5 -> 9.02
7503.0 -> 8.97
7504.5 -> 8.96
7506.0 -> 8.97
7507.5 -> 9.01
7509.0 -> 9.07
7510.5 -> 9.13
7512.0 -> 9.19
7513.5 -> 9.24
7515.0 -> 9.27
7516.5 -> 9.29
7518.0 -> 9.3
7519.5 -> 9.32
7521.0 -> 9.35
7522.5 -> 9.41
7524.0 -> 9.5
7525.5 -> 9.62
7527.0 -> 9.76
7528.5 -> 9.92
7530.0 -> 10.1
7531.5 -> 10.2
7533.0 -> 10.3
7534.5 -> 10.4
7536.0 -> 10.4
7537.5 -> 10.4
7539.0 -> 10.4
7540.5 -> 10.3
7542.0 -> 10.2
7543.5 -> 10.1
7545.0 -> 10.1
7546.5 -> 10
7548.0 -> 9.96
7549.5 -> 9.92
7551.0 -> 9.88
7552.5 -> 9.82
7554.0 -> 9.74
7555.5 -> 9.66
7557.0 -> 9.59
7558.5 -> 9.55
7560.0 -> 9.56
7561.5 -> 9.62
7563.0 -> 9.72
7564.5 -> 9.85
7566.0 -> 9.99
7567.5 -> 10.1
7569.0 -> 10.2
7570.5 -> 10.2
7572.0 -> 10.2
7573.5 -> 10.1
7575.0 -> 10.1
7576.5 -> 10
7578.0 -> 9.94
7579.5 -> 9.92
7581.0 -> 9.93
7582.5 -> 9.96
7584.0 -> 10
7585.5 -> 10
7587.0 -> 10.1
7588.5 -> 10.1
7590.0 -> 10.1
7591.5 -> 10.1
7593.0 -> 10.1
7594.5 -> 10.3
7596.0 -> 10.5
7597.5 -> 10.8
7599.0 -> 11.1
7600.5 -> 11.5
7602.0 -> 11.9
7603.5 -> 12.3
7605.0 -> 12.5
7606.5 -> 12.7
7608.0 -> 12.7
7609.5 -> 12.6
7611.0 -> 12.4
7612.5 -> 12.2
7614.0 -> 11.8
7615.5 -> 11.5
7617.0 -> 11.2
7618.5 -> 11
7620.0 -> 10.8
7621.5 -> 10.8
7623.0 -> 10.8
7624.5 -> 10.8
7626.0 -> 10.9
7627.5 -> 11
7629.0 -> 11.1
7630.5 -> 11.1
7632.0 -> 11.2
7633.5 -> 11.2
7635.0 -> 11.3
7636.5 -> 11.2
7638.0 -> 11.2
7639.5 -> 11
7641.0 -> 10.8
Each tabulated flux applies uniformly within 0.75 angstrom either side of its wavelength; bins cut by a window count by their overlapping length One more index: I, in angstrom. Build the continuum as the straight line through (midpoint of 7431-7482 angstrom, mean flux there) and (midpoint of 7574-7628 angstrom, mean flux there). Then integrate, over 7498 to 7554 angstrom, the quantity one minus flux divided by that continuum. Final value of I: 3.5 angstrom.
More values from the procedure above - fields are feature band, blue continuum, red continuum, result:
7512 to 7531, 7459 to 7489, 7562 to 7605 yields 1.4 angstrom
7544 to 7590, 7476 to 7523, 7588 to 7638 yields 3.4 angstrom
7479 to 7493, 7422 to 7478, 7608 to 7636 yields -1.8 angstrom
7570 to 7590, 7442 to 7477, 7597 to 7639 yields 1.8 angstrom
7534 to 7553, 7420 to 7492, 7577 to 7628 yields 0.9 angstrom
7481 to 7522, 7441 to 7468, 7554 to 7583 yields -0.7 angstrom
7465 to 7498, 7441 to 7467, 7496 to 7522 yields -3.1 angstrom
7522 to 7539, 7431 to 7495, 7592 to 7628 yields 1.0 angstrom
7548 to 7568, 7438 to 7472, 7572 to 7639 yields 1.5 angstrom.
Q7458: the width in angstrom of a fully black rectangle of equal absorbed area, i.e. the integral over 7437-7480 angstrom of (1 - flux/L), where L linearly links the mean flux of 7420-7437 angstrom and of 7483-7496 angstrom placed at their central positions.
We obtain 4.5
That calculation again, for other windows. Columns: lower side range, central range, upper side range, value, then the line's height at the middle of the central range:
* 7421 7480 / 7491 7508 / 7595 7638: 1.16 angstrom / 10.3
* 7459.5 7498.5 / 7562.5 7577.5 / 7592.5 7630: 1.37 angstrom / 11.1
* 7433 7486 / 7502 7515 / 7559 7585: 1.07 angstrom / 9.89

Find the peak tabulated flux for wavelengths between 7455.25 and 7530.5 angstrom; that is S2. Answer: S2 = 12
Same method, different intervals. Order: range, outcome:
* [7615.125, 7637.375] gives 11.5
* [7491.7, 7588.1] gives 10.9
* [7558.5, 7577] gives 10.2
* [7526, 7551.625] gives 10.4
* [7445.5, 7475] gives 10.1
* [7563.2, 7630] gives 12.7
